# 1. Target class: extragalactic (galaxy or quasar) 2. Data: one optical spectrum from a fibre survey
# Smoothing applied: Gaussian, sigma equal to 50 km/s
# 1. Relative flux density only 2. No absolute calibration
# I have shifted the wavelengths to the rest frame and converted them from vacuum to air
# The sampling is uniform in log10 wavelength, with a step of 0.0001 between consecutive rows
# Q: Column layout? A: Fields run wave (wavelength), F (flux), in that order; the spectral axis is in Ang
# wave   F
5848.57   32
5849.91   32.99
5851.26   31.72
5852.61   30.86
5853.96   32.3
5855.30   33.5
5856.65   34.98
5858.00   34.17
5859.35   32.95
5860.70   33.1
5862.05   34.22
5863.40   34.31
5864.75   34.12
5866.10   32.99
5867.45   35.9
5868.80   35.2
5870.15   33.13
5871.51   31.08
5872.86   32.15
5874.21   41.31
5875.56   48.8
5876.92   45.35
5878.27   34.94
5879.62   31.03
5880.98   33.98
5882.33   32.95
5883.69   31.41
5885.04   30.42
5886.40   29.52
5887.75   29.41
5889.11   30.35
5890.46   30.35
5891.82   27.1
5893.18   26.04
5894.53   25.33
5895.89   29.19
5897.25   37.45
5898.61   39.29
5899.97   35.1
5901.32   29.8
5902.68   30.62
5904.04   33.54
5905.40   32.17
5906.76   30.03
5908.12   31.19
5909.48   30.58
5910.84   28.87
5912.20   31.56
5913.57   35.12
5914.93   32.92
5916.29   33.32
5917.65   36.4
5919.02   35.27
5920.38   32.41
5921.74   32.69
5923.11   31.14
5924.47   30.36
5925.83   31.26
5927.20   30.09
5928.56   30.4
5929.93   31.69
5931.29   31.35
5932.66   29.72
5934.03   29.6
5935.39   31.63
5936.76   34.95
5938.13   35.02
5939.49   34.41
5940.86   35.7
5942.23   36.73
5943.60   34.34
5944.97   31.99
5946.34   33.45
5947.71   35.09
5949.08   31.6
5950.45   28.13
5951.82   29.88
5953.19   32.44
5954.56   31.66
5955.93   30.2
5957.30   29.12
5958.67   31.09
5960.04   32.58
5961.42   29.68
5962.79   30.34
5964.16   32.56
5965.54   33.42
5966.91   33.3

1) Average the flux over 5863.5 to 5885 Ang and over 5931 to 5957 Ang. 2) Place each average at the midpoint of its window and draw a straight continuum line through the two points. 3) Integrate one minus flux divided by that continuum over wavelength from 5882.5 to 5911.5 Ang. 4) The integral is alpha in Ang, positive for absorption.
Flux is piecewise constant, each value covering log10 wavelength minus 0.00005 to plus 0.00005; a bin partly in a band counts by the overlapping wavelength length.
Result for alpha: 3.01 Ang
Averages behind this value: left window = 35.4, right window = 32.5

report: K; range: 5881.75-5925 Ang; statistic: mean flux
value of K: 31.6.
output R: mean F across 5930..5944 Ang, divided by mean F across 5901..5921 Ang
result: 1.03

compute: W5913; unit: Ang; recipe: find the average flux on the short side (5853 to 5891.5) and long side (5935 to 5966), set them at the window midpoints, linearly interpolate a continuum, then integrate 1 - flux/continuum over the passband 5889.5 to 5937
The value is 2.2 Ang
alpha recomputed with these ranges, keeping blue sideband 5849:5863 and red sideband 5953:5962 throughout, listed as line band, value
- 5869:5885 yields -1.5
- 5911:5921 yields -0.6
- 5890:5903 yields 0.5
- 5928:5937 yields 0.1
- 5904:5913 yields 0.3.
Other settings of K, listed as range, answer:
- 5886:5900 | 30.7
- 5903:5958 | 32.2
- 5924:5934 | 30.6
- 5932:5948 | 33.5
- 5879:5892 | 30.8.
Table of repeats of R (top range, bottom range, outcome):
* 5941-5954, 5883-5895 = 1.13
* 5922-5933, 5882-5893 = 1.03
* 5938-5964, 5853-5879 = 0.91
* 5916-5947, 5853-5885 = 0.94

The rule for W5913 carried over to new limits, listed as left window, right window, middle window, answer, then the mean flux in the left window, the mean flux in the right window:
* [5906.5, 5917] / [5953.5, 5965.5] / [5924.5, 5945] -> -0.7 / 31.8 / 31.1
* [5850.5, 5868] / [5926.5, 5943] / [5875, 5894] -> 0.2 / 33.4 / 32.6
